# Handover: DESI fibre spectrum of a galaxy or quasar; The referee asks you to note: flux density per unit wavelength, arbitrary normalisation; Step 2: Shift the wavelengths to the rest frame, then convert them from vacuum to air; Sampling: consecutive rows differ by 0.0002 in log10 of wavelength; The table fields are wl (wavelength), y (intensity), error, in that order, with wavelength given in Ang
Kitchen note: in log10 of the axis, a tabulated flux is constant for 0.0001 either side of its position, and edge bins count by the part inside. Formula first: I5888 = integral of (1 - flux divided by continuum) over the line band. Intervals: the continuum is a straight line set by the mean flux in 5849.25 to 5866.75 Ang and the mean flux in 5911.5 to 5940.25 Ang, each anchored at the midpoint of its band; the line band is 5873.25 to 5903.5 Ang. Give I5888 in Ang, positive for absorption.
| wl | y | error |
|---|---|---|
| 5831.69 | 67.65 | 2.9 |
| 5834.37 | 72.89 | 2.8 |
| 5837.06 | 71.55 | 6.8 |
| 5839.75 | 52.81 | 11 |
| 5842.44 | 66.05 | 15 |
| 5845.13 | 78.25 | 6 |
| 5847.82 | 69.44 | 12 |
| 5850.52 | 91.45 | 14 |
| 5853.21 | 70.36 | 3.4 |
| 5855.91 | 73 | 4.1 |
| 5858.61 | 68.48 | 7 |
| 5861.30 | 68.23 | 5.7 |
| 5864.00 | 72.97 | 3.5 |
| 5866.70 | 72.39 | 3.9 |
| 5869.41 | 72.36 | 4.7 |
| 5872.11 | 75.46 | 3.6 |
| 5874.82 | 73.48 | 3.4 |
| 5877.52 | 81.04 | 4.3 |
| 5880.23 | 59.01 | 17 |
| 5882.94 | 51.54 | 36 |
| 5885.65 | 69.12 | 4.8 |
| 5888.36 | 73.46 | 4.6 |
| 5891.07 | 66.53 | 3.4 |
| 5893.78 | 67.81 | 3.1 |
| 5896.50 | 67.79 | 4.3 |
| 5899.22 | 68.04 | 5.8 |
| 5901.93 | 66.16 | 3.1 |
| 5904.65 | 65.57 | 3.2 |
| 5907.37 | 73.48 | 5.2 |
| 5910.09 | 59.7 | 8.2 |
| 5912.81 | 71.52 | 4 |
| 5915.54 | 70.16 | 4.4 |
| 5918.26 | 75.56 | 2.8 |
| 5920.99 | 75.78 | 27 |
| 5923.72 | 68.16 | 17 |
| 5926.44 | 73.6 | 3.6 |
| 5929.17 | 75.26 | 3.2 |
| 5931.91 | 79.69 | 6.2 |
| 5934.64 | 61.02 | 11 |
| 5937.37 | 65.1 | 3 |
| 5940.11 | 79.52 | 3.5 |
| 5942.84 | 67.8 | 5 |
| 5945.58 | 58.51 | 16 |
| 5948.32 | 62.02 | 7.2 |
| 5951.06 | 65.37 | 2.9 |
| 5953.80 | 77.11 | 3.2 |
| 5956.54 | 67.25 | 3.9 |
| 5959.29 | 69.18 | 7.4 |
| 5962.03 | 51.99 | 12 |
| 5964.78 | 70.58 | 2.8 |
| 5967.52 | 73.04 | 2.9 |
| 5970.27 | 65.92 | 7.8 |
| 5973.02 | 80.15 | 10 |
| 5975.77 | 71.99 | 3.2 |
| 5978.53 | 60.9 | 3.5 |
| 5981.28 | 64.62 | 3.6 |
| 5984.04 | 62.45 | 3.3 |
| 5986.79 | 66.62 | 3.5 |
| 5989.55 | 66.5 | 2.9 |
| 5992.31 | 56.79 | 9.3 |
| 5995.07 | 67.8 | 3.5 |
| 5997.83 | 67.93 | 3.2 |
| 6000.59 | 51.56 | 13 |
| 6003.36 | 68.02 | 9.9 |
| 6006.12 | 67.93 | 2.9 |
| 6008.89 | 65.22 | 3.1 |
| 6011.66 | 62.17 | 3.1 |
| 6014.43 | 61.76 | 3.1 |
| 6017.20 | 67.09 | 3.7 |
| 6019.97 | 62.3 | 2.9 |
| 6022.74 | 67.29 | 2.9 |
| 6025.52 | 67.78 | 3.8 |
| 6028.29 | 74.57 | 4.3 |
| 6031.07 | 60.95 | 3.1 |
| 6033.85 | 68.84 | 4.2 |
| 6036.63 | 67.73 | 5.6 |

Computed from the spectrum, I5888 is 2.22 Ang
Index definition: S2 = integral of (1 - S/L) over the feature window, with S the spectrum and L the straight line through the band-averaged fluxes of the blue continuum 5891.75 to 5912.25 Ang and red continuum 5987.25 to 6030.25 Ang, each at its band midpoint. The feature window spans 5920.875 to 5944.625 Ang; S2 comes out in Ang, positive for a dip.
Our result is -1.7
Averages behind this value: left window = 67.1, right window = 65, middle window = 71.3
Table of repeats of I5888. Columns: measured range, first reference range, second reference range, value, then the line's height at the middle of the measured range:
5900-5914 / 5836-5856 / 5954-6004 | 0.3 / 69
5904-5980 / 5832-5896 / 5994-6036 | -1.6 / 67.8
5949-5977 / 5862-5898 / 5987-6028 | -1.2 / 66.3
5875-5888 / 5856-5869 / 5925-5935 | 0.9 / 71.6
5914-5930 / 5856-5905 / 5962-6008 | -1.2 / 67.8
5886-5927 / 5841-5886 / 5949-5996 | 0.1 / 69.6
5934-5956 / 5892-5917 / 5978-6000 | -0.4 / 65.9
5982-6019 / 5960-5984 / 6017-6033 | 1.6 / 66.9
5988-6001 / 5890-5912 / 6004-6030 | 0.7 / 66.4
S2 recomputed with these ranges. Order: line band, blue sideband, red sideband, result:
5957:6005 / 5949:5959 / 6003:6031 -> 1.6 Ang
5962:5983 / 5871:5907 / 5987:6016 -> -1.1 Ang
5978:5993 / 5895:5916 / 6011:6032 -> 0.7 Ang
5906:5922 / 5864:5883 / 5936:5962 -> -0.5 Ang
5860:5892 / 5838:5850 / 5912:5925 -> 0.2 Ang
